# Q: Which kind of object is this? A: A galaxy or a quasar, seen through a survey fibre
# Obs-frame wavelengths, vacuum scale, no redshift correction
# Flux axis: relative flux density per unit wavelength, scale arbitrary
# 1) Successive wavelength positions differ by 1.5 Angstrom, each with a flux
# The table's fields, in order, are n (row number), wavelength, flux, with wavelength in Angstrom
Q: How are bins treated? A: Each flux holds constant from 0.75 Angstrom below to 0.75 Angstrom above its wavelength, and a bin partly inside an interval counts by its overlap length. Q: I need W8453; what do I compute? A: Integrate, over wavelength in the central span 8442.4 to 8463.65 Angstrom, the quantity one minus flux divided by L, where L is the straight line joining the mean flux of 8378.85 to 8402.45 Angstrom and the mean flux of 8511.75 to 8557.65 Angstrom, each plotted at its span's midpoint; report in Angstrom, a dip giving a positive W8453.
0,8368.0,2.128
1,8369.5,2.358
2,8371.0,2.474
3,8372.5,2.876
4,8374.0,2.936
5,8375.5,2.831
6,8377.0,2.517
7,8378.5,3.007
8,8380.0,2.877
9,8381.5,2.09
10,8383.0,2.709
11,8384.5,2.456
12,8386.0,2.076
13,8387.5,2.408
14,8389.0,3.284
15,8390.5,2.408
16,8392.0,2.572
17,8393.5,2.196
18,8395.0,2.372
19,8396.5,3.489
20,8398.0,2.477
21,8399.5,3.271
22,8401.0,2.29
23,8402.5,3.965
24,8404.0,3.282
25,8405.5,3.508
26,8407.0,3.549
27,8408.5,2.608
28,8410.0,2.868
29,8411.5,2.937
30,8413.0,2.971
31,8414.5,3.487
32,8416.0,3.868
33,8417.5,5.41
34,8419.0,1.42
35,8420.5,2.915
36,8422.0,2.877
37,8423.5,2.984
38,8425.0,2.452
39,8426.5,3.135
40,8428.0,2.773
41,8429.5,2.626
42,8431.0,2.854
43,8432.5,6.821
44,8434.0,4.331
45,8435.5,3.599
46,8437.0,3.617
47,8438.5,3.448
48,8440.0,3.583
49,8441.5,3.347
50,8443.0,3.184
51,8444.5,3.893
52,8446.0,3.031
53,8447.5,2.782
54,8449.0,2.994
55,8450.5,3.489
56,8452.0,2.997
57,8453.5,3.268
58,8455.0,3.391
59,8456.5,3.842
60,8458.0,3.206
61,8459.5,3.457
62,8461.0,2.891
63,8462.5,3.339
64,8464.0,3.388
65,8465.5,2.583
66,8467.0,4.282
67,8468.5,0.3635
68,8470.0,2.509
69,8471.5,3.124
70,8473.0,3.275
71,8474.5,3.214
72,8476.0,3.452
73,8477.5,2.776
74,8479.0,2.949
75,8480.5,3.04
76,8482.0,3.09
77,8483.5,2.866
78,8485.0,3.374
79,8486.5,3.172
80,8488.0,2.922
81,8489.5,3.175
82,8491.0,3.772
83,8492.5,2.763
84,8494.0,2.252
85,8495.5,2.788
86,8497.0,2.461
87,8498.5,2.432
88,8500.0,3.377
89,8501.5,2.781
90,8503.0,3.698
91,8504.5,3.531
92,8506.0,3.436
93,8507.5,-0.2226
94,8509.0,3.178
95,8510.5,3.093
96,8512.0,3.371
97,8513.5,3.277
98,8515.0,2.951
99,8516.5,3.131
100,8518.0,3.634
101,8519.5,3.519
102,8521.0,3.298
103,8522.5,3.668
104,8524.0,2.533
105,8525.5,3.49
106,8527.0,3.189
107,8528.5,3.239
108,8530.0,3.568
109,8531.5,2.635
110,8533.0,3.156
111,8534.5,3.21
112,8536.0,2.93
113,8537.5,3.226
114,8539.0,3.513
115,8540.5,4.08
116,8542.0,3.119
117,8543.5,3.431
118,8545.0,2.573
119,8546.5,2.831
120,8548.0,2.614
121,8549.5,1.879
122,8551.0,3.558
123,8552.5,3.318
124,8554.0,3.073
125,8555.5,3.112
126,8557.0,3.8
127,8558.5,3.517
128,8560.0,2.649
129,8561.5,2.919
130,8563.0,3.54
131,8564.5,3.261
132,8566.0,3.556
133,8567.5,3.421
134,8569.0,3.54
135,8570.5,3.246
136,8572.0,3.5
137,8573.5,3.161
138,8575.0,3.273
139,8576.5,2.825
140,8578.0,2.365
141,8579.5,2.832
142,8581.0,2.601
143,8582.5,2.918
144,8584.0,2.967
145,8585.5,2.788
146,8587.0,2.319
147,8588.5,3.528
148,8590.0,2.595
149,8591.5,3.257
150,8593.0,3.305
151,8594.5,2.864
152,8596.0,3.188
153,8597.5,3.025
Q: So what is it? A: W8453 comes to -2.9 Angstrom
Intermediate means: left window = 2.65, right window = 3.19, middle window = 3.27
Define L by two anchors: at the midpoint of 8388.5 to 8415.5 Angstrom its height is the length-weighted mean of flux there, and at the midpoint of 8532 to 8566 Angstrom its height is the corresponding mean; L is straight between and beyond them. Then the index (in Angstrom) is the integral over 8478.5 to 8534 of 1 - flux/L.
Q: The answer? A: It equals 1.1 Angstrom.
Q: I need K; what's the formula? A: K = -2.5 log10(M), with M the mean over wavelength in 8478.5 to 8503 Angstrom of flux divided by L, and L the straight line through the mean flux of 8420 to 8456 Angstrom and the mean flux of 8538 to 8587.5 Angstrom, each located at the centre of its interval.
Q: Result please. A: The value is 0.10 mag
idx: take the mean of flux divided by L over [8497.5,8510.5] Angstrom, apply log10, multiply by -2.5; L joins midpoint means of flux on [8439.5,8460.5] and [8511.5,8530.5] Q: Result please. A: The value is 0.18 mag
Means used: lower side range 3.31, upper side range 3.29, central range 2.79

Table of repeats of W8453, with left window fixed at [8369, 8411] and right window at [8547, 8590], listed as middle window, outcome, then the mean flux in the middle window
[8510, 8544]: -3.1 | 3.27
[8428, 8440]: -4.0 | 3.81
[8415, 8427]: -1.3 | 3.14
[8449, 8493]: -2.9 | 3.1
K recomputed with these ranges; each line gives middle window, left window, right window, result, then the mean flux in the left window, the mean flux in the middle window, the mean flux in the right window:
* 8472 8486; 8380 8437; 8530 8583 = -0.007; 3.07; 3.12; 3.13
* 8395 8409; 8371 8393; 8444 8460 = -0.111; 2.64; 3.13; 3.29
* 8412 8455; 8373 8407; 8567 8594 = -0.181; 2.79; 3.36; 3.02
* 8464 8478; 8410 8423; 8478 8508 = 0.045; 3.21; 2.87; 2.91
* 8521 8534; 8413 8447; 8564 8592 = -0.006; 3.42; 3.19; 3.05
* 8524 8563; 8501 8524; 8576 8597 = -0.052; 3.07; 3.14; 2.88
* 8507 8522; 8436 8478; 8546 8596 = 0.046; 3.17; 2.99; 3.06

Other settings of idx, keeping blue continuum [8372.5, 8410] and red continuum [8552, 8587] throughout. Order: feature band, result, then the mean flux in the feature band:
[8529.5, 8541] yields -0.07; 3.27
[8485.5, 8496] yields 0.00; 2.99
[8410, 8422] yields -0.14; 3.24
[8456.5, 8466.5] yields -0.11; 3.22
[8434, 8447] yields -0.21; 3.5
